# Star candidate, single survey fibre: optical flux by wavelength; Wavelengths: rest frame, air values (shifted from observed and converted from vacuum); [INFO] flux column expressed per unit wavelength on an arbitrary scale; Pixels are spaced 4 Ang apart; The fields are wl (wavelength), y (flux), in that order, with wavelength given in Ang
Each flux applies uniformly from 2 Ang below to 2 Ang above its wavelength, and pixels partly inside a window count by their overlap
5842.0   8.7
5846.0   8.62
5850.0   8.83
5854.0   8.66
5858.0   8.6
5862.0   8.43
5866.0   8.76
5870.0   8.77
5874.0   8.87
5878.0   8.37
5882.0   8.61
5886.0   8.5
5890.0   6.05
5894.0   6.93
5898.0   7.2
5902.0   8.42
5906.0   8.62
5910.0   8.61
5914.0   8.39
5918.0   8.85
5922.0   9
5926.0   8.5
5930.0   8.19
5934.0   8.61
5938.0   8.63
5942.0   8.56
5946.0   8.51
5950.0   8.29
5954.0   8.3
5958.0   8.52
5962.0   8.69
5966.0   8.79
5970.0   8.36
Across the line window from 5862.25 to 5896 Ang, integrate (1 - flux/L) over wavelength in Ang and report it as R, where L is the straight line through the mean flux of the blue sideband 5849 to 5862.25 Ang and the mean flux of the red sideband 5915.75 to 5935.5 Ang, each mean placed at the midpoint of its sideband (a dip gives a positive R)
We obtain 2.0 Ang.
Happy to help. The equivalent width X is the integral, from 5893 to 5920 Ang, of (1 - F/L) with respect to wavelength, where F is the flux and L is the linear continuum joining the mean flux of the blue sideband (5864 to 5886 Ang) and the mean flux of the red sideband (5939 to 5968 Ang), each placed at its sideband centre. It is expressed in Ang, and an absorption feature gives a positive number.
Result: 1.3 Ang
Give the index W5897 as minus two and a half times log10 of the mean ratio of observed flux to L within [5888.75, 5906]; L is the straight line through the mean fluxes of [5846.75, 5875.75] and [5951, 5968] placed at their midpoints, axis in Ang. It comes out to 0.174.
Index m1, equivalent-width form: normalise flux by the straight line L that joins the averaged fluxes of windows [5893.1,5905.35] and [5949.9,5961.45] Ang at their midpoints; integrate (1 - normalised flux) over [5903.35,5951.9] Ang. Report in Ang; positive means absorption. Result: -3.1 Ang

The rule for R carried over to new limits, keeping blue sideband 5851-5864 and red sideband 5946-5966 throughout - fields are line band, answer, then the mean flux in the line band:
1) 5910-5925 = -0.3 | 8.71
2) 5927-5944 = 0.0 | 8.5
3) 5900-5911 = 0.0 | 8.54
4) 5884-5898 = 2.3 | 7.17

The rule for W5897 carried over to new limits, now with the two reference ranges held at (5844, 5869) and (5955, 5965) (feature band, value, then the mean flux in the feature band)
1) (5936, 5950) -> 0.010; 8.53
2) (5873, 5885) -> 0.007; 8.59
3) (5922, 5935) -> 0.013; 8.51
